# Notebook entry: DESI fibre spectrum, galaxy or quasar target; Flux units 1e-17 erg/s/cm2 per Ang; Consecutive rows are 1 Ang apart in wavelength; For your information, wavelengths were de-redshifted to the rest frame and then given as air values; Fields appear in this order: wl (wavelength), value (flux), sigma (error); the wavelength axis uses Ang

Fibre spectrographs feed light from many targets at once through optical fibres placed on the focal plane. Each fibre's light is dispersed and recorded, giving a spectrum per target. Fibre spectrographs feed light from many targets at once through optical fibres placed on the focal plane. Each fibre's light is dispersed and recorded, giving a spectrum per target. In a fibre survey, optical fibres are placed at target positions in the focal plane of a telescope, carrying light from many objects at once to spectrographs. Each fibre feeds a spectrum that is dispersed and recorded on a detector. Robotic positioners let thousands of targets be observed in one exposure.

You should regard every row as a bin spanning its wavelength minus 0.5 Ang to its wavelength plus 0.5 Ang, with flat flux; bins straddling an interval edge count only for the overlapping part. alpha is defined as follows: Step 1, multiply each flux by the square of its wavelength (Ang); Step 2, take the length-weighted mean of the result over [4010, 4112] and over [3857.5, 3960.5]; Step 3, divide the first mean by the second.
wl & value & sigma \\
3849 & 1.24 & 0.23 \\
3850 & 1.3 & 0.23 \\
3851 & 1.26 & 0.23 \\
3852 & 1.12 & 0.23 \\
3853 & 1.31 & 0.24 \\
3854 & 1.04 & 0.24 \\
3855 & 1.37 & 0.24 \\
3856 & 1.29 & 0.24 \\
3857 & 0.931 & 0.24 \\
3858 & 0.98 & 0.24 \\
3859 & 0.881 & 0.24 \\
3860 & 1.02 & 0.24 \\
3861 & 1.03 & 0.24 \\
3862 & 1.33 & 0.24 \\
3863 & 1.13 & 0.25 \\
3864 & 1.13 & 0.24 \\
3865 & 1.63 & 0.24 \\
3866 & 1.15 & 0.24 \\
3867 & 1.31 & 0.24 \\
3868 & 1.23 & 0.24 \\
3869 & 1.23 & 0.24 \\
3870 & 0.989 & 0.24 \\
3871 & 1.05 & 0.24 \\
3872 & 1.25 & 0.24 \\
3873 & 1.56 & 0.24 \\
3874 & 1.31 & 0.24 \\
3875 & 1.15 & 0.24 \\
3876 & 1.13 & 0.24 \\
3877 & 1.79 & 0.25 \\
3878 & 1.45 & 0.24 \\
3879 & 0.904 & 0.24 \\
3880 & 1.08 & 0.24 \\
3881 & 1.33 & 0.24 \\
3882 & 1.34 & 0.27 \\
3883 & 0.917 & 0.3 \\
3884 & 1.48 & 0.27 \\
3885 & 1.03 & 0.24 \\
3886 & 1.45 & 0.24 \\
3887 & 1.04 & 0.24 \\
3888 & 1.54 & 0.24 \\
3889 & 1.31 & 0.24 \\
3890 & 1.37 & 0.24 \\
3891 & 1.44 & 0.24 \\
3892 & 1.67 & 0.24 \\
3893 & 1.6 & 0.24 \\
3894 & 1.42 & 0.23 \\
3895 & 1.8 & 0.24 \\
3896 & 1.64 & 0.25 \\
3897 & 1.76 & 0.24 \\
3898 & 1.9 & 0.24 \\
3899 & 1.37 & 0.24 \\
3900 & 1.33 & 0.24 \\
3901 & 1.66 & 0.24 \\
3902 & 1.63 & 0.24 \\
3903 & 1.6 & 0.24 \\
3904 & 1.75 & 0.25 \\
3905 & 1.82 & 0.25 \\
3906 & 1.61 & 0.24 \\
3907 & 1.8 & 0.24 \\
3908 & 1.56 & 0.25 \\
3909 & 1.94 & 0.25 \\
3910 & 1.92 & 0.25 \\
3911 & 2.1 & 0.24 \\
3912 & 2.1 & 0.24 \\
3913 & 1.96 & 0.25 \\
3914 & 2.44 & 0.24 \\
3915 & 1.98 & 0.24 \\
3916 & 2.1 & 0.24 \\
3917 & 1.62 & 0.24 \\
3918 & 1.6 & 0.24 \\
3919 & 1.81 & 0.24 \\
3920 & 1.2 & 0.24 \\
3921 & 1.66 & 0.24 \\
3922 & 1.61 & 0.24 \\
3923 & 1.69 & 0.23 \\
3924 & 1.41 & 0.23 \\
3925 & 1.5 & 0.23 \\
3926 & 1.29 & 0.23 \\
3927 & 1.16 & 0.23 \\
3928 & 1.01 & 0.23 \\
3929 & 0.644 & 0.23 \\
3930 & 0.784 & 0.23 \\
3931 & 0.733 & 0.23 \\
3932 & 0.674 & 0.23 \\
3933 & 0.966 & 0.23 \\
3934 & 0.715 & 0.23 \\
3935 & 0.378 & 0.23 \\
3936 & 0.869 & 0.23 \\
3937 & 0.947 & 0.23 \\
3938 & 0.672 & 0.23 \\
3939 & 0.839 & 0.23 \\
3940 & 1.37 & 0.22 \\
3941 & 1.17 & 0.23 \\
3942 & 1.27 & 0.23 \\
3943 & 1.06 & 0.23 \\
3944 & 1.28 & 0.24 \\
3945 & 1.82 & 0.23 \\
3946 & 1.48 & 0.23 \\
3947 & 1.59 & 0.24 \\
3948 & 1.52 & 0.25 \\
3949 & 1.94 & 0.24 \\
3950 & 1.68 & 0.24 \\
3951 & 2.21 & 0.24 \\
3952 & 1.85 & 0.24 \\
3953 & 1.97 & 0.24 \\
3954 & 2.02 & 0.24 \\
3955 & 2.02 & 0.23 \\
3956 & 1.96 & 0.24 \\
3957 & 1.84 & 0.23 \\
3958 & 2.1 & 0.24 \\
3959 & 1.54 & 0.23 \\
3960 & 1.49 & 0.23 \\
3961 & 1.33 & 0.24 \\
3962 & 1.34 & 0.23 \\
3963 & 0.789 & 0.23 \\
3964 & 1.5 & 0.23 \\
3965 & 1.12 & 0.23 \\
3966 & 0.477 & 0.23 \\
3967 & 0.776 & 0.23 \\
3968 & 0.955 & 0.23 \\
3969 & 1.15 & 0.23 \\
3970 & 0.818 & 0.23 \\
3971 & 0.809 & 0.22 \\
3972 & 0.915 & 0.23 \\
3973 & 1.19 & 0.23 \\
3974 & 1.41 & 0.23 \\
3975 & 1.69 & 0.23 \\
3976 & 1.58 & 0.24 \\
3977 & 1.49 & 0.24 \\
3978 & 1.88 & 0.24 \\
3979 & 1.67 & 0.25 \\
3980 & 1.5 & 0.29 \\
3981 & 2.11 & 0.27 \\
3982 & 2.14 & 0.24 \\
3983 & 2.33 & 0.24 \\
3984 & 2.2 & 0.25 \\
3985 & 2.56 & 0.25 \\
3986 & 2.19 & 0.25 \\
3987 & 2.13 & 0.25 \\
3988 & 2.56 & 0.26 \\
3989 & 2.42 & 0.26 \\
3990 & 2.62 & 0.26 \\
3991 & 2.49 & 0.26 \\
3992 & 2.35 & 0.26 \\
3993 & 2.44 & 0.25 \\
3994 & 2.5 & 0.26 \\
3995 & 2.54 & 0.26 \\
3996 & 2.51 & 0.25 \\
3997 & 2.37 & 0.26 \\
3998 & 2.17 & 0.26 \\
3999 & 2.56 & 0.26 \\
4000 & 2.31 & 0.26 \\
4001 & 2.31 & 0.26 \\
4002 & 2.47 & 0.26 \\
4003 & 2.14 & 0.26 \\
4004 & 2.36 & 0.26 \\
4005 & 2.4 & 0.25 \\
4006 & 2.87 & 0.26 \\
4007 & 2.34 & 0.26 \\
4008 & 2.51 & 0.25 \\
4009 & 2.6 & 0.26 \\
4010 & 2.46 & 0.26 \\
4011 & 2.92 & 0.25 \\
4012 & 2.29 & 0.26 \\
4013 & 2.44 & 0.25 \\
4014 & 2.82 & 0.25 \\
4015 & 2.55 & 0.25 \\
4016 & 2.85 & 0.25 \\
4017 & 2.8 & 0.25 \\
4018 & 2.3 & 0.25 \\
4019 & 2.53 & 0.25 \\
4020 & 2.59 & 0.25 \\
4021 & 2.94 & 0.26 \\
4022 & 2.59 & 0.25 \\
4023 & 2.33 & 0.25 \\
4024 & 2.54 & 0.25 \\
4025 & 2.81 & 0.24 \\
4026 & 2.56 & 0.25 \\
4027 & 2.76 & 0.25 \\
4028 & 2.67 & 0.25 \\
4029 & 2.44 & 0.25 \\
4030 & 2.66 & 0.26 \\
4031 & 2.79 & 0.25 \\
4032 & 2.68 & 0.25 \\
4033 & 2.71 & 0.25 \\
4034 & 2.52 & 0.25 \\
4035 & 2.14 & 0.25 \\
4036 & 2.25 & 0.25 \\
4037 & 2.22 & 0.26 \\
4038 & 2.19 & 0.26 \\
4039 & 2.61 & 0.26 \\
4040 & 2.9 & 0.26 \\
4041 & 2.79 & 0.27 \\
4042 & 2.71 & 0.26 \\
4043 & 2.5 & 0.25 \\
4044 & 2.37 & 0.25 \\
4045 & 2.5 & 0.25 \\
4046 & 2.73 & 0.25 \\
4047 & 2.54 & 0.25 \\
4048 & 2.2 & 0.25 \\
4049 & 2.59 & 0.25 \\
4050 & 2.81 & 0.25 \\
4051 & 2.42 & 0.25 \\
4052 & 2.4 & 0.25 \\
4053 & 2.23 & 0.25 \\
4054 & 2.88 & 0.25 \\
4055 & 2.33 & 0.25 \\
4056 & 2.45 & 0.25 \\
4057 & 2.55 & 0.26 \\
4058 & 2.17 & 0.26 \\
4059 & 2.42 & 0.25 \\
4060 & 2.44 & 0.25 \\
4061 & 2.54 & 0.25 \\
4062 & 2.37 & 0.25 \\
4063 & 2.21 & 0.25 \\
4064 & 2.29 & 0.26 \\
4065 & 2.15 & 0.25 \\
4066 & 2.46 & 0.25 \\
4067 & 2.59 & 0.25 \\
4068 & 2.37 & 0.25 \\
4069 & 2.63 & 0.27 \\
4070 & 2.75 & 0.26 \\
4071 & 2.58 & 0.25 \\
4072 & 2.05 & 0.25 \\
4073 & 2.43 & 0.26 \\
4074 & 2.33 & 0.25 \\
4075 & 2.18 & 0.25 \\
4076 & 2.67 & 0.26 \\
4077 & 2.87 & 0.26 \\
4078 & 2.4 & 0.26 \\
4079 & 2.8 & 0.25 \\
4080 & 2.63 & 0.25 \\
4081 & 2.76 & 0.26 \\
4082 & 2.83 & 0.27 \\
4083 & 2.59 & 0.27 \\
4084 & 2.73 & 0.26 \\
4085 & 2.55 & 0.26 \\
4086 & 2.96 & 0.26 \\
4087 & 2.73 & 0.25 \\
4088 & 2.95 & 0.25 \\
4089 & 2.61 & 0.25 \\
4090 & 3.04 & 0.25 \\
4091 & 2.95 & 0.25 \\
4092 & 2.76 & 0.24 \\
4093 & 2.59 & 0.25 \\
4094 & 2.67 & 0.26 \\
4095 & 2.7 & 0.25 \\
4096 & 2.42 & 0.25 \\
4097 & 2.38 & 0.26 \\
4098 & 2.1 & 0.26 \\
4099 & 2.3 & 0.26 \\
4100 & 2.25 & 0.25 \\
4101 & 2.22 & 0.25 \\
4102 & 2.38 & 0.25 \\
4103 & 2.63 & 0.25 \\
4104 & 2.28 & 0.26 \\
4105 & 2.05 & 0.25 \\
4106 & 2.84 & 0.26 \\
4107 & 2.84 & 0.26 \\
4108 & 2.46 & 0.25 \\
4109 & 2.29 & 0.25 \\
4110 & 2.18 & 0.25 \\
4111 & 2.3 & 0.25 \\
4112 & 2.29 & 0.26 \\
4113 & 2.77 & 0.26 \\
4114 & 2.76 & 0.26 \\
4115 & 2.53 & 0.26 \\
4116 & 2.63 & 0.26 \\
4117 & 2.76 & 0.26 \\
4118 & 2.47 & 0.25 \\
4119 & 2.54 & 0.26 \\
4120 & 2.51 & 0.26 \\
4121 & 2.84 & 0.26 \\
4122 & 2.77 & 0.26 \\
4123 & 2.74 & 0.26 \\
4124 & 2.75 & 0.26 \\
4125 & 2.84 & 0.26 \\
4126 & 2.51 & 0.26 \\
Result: 1.91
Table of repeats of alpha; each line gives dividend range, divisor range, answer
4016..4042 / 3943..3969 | 1.75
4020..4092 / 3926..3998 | 1.71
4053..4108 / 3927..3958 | 2.05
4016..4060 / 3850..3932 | 1.94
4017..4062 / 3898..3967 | 1.82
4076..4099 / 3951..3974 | 2.06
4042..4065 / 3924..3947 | 2.48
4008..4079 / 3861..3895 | 2.11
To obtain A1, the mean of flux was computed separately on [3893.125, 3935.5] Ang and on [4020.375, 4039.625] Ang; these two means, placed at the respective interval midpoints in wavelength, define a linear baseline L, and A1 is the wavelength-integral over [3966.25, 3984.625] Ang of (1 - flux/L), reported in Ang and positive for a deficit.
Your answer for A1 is 5.4 Ang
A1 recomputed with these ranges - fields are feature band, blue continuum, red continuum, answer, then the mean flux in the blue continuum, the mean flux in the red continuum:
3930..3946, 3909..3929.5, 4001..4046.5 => 7.3 Ang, 1.65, 2.56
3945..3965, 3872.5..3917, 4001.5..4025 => 3.7 Ang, 1.57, 2.56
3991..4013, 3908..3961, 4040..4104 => -4.9 Ang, 1.49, 2.53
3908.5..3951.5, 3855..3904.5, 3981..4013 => 8.8 Ang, 1.33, 2.42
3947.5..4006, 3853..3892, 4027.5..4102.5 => 2.4 Ang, 1.23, 2.53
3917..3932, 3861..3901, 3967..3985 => 1.5 Ang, 1.35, 1.53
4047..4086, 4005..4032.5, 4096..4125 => 0.9 Ang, 2.61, 2.5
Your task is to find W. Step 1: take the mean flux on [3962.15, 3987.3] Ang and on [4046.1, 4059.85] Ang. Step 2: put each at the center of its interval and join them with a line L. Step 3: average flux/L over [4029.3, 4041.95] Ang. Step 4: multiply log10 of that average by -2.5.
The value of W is -0.13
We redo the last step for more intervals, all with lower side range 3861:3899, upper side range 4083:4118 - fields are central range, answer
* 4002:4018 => -0.23 mag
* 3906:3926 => -0.15 mag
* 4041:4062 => -0.09 mag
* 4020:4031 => -0.22 mag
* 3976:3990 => -0.10 mag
